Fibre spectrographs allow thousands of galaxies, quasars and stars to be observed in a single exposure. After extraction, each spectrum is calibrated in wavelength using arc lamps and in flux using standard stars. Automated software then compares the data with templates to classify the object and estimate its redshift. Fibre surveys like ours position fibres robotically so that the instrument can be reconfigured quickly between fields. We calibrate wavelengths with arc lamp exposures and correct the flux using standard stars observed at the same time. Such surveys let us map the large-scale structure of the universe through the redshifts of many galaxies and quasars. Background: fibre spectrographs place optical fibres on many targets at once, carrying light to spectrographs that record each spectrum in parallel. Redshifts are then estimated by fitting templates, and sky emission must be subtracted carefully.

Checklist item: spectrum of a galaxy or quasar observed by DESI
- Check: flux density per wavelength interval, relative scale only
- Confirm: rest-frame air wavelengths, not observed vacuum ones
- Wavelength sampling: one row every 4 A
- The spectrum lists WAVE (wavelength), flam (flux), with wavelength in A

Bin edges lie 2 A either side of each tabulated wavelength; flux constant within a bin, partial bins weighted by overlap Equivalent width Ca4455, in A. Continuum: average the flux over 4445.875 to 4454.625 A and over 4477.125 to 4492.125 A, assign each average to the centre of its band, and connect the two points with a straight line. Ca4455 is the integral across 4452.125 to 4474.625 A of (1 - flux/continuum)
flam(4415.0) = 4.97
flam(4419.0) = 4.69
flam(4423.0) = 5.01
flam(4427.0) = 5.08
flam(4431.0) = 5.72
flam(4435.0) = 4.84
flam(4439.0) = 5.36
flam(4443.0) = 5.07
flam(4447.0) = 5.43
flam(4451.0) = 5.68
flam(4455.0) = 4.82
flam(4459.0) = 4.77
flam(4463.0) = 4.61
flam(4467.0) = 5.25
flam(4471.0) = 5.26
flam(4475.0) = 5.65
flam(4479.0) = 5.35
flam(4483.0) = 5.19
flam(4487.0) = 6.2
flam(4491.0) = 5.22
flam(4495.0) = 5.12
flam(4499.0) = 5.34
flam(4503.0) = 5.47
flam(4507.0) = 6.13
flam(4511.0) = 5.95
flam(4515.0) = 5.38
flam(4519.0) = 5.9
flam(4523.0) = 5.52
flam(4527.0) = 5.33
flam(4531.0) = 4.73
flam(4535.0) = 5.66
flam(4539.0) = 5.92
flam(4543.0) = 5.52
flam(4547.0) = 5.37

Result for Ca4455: 1.8 A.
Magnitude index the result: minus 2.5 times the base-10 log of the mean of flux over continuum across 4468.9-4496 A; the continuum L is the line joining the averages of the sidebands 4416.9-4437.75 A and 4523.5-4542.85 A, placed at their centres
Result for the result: -0.04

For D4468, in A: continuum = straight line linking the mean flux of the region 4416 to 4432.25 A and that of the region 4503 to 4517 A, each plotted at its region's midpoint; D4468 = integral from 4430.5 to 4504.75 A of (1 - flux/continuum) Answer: 2.2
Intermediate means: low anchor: 5.09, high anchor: 5.77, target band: 5.27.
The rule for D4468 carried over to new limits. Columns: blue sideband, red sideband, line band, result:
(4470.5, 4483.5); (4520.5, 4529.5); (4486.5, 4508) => -0.4 A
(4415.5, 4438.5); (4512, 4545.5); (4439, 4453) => -0.6 A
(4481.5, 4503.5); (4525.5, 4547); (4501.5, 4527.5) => -1.3 A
